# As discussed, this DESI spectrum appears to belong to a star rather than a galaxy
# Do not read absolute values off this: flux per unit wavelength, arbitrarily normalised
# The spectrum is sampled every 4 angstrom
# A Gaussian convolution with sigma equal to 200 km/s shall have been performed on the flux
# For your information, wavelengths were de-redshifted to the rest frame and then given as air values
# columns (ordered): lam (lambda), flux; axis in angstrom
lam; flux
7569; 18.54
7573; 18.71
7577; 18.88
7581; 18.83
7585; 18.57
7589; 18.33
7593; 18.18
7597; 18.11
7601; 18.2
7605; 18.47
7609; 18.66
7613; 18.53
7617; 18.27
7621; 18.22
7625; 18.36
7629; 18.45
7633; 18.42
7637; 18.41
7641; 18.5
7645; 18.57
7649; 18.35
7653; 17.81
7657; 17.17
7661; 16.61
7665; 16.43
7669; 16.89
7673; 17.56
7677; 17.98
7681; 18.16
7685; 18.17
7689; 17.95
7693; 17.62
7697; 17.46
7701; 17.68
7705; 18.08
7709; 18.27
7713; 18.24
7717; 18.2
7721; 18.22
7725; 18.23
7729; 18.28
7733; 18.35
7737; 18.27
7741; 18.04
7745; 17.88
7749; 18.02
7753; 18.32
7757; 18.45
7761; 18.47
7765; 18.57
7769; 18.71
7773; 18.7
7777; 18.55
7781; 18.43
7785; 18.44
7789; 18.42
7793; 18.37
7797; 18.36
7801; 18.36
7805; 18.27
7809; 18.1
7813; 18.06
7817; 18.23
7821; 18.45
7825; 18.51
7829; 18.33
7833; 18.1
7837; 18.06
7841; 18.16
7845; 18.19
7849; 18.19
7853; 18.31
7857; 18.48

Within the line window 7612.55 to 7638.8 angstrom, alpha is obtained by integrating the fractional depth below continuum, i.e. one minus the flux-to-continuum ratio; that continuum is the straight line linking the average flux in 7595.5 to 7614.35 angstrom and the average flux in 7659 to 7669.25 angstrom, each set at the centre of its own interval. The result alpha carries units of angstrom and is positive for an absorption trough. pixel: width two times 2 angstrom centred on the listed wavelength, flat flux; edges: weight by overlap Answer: -0.9 angstrom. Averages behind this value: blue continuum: 18.4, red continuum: 16.6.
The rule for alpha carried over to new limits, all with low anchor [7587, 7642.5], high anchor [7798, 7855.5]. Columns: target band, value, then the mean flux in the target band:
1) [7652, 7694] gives 1.96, 17.5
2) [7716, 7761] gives 0.18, 18.2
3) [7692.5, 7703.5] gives 0.43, 17.6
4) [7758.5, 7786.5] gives -0.43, 18.6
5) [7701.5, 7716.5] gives 0.13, 18.1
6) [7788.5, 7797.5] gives -0.06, 18.4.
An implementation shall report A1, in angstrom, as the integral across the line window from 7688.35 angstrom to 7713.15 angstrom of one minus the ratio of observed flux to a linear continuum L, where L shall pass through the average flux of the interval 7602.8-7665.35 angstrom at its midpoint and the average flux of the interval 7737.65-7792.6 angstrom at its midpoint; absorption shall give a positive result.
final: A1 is 0.5 angstrom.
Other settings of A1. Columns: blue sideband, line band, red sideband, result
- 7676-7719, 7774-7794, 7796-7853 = -0.3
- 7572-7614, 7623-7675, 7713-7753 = 1.6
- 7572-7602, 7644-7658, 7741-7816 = 0.3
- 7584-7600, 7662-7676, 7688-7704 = 0.7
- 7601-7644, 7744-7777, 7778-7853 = -0.2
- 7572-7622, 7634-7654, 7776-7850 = 0.1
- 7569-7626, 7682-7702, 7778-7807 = 0.7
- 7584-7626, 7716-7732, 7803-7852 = 0.0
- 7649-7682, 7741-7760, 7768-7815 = -0.1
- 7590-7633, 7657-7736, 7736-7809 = 2.4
